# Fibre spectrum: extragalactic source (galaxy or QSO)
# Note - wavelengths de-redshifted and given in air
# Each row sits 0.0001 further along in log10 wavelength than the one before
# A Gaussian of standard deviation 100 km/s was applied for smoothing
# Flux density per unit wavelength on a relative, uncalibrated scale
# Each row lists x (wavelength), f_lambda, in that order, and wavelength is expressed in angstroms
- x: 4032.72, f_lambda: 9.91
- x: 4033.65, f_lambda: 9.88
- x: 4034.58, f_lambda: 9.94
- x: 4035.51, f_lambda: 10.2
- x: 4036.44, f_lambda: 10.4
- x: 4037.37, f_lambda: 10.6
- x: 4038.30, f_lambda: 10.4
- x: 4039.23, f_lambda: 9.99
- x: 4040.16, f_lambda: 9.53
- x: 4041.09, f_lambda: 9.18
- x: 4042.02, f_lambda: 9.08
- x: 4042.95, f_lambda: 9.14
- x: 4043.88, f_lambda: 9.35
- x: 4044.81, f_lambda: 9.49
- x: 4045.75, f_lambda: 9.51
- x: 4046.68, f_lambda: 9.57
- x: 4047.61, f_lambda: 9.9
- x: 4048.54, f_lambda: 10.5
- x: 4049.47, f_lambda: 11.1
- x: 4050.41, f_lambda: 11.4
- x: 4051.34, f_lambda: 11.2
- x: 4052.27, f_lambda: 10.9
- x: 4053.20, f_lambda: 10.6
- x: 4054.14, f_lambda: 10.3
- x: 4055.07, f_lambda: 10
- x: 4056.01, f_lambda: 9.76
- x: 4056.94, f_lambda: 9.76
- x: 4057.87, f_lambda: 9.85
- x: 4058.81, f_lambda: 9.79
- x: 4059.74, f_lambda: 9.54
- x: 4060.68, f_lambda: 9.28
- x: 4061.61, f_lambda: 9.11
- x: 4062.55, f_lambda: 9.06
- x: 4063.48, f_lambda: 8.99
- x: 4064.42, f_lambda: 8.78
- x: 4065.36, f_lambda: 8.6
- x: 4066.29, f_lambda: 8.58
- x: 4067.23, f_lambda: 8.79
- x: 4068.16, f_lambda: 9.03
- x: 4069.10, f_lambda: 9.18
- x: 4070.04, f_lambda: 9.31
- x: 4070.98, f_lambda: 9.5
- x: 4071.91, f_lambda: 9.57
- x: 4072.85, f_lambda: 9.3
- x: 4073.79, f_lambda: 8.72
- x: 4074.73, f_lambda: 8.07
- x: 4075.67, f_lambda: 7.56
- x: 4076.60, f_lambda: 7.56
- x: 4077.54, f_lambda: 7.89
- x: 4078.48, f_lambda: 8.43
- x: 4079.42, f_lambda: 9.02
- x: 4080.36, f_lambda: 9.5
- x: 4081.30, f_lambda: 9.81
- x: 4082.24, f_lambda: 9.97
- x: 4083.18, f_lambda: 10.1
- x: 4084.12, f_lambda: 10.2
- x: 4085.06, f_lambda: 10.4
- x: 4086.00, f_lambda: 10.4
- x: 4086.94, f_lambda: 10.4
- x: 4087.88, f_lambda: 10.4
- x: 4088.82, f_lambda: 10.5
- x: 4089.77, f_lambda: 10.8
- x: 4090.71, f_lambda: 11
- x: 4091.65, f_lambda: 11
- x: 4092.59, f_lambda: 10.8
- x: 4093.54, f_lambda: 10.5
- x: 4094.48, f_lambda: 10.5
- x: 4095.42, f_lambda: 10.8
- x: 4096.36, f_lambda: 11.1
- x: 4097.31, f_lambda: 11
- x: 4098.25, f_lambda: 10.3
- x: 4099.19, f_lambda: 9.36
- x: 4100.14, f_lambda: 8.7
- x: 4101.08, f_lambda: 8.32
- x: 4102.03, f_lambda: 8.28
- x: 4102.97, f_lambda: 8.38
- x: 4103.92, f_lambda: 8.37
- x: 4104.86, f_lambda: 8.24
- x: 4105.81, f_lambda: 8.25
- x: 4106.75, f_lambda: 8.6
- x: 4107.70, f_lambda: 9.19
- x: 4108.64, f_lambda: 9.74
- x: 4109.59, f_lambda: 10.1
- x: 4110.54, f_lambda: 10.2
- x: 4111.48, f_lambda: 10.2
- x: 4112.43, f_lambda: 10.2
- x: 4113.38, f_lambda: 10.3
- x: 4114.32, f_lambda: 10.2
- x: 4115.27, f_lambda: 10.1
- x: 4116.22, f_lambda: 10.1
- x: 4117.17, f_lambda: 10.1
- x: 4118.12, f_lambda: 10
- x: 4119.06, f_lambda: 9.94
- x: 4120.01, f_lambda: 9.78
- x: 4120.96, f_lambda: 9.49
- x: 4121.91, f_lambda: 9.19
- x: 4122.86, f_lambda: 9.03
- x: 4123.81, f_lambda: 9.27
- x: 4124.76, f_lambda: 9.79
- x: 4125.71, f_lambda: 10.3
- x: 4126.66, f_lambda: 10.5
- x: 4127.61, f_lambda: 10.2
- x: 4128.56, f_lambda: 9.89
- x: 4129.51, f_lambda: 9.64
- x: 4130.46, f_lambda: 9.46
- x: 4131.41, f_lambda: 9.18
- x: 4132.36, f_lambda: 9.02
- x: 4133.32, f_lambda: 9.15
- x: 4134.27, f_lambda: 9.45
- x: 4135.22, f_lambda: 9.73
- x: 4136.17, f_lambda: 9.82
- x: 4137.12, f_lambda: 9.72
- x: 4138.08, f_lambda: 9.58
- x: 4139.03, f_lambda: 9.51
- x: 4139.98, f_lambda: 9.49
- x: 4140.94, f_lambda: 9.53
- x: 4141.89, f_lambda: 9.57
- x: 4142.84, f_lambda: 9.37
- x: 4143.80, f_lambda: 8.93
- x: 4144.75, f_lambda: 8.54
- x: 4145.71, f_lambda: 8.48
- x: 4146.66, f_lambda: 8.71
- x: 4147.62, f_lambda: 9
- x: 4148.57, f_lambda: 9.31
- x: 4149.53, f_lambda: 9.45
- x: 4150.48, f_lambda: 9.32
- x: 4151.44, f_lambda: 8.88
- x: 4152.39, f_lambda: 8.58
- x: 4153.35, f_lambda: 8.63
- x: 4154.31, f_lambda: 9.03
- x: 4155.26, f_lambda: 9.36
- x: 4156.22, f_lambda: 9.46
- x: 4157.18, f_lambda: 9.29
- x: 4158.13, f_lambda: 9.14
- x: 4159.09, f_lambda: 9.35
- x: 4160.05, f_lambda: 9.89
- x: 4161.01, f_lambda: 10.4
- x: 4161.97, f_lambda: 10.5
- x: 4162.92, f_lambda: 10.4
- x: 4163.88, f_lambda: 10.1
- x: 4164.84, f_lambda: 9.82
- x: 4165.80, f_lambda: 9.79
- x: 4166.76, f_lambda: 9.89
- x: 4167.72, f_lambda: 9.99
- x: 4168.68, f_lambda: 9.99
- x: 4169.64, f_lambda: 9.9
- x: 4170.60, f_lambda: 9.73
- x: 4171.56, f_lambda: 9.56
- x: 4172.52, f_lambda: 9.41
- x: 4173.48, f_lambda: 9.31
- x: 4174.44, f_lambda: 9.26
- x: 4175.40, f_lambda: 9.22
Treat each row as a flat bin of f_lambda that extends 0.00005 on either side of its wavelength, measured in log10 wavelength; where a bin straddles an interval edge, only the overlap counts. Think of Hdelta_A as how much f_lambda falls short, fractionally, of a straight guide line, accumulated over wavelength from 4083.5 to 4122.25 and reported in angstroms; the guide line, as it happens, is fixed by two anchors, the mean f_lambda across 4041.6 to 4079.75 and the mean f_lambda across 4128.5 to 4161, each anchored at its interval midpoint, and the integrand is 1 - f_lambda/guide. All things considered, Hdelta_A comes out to -2.3 angstroms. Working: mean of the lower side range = 9.39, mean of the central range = 9.89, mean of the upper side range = 9.29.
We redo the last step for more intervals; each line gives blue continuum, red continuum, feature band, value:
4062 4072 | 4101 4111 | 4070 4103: -2.65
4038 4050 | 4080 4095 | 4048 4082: 2.19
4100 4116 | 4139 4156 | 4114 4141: -1.49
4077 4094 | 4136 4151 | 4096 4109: 0.94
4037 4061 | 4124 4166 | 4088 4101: -0.90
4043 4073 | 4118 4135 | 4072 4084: 0.95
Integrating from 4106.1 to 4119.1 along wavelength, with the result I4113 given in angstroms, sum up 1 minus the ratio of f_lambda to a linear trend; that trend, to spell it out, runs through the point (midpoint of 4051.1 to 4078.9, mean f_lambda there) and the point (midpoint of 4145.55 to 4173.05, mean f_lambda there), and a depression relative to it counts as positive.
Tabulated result -0.7 angstroms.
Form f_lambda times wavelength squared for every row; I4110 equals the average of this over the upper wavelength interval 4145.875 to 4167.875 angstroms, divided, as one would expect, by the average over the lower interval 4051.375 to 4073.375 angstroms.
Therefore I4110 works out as 1.0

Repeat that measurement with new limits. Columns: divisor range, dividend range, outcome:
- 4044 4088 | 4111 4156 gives 1.03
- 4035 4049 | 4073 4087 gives 0.95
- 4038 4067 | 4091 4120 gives 1.03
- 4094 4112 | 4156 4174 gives 1.07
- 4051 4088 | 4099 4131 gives 1.03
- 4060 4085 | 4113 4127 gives 1.12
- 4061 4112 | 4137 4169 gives 1.03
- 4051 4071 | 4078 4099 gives 1.10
